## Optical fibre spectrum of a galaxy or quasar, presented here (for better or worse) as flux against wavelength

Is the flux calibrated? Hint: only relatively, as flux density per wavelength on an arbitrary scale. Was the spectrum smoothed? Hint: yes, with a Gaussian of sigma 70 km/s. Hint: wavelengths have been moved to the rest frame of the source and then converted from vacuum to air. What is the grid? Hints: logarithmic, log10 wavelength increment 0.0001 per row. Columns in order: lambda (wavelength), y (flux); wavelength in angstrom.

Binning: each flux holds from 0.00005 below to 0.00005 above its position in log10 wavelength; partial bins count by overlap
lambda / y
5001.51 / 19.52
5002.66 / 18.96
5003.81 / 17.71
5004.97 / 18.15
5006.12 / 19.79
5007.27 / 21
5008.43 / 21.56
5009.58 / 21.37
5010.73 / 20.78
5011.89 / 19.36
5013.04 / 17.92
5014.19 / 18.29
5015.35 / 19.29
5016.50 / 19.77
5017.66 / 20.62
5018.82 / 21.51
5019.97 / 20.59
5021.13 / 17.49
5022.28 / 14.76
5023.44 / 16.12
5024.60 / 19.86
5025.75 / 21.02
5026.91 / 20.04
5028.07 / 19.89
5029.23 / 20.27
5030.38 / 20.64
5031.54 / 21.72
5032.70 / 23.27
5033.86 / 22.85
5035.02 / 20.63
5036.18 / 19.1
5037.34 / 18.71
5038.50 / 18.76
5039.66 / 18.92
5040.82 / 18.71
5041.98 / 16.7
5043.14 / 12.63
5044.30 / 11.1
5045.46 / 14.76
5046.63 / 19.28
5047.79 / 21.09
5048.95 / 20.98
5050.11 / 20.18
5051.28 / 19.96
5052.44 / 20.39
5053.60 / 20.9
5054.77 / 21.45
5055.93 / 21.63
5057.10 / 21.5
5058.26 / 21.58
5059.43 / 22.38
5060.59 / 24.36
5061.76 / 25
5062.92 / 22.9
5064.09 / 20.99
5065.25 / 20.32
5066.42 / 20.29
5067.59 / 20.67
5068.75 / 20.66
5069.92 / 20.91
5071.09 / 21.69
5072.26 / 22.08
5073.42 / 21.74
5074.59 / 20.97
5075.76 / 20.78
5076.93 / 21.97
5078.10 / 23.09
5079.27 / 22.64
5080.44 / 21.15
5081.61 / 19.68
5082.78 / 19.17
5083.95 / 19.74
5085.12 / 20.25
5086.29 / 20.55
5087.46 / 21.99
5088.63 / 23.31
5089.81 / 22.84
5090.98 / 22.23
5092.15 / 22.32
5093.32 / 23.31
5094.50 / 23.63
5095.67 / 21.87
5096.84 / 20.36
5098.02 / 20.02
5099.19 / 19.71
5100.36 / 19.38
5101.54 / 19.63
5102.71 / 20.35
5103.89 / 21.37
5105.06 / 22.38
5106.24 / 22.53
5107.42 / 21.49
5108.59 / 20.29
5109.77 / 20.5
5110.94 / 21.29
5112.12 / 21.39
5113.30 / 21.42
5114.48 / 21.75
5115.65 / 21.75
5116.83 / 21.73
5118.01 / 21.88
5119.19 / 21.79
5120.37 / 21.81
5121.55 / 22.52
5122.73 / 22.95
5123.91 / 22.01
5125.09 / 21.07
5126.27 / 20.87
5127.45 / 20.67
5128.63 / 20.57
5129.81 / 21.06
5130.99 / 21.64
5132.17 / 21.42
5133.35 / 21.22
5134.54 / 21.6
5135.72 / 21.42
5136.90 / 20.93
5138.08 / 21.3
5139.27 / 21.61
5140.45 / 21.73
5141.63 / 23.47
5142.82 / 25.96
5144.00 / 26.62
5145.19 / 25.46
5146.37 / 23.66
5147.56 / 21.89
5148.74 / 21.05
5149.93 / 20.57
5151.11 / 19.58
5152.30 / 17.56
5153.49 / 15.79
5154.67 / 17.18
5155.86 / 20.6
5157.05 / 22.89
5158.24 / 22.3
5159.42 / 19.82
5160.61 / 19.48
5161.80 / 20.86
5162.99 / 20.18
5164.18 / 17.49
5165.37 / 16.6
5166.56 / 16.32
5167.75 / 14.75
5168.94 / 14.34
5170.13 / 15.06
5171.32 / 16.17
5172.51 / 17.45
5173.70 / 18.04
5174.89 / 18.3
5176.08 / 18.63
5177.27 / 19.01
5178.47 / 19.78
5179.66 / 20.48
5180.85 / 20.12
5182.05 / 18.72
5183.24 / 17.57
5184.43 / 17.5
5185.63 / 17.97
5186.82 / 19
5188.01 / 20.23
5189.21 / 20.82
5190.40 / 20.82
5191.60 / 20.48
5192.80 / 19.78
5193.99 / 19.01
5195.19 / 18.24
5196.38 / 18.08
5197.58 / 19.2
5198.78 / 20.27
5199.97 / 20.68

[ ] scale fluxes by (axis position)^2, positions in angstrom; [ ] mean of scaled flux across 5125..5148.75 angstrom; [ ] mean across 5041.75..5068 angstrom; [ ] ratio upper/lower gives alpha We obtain 1.14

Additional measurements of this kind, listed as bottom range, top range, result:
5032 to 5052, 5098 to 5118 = 1.16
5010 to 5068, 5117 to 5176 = 1.07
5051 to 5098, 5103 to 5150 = 1.04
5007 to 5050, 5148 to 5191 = 1.03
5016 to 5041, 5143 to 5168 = 1.07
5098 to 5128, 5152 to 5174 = 0.86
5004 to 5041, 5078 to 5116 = 1.11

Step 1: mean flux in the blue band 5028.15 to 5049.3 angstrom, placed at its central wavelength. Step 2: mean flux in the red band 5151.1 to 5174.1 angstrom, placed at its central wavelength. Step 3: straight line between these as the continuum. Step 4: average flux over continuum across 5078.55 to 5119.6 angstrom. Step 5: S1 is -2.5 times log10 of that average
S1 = -0.15 mag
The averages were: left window 18.9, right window 18.1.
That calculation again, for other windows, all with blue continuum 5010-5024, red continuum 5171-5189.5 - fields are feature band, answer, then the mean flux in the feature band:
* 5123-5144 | -0.164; 21.8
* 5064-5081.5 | -0.132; 21.3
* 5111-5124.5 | -0.164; 21.9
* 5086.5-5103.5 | -0.143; 21.5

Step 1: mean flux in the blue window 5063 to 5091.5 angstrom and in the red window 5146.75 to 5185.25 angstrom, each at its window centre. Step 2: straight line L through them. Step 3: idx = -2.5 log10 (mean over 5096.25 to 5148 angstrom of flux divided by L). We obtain -0.09 mag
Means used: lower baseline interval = 21.3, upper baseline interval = 18.6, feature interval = 21.7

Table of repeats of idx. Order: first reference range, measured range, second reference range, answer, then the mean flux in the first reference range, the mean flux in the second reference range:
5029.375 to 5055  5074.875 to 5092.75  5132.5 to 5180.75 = -0.105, 19.2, 19.9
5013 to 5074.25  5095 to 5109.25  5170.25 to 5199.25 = -0.067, 20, 18.9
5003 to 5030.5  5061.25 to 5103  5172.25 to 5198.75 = -0.108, 19.5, 19.1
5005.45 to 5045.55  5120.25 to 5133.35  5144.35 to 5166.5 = -0.082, 19.2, 20.1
